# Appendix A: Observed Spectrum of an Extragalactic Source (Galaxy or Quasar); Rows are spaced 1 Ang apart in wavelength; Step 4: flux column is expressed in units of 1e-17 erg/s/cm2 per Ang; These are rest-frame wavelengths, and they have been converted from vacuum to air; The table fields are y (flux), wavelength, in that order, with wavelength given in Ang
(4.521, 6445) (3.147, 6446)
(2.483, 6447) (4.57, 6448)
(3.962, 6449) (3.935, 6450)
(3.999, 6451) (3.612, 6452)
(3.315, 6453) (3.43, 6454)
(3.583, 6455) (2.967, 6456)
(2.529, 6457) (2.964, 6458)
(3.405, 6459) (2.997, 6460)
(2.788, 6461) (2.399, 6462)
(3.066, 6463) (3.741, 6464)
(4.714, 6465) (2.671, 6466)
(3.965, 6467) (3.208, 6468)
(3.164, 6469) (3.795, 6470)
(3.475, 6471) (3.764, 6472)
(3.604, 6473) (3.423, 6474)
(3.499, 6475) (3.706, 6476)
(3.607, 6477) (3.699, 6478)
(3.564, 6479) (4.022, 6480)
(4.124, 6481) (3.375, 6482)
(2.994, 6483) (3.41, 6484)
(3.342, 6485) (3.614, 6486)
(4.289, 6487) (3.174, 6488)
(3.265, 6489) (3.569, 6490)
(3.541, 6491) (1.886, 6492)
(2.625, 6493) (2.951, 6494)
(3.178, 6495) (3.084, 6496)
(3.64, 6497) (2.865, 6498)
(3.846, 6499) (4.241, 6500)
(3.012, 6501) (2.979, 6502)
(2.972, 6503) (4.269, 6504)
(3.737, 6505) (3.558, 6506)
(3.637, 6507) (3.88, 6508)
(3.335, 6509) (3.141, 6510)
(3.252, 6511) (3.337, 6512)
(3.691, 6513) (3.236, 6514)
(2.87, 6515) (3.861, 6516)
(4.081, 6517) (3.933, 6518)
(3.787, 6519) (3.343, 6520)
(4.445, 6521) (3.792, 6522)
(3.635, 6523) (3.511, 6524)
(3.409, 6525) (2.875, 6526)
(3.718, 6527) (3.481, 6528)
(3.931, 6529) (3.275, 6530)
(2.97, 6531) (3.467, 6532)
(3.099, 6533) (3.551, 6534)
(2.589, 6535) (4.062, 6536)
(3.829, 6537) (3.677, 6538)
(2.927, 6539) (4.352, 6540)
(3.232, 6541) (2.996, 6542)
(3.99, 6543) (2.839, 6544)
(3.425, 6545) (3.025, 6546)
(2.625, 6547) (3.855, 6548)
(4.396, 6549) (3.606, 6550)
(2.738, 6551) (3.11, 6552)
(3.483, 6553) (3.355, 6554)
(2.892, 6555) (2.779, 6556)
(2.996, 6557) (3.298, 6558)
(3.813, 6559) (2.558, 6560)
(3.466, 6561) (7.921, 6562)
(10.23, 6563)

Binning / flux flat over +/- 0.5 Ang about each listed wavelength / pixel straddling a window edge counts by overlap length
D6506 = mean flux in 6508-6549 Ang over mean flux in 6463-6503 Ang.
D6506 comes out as 1.0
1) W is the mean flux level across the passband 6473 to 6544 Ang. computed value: 3.47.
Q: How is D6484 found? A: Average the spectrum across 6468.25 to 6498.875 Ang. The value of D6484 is 3.41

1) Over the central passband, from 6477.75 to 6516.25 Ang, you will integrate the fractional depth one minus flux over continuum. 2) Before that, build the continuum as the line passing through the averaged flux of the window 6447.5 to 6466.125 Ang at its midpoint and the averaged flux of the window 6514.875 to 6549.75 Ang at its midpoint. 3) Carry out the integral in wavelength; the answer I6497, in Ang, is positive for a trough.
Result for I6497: 0.7 Ang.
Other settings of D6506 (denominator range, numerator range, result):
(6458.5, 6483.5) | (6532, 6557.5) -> 0.96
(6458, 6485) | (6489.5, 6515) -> 0.96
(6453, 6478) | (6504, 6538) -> 1.05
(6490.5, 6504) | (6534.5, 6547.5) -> 1.05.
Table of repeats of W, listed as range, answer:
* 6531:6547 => 3.37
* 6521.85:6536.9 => 3.43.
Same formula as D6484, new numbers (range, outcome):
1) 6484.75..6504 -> 3.29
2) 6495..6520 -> 3.5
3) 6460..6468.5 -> 3.3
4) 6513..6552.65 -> 3.48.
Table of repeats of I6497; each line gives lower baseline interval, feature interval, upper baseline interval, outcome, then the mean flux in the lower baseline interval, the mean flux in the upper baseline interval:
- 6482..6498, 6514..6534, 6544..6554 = -1.5 Ang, 3.23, 3.34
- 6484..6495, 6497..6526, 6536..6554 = -2.1 Ang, 3.23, 3.43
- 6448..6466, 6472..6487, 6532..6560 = -1.0 Ang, 3.39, 3.34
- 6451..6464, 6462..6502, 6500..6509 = -1.1 Ang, 3.15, 3.54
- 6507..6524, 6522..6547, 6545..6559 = 0.2 Ang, 3.6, 3.27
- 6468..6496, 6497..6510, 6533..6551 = -0.3 Ang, 3.42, 3.44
